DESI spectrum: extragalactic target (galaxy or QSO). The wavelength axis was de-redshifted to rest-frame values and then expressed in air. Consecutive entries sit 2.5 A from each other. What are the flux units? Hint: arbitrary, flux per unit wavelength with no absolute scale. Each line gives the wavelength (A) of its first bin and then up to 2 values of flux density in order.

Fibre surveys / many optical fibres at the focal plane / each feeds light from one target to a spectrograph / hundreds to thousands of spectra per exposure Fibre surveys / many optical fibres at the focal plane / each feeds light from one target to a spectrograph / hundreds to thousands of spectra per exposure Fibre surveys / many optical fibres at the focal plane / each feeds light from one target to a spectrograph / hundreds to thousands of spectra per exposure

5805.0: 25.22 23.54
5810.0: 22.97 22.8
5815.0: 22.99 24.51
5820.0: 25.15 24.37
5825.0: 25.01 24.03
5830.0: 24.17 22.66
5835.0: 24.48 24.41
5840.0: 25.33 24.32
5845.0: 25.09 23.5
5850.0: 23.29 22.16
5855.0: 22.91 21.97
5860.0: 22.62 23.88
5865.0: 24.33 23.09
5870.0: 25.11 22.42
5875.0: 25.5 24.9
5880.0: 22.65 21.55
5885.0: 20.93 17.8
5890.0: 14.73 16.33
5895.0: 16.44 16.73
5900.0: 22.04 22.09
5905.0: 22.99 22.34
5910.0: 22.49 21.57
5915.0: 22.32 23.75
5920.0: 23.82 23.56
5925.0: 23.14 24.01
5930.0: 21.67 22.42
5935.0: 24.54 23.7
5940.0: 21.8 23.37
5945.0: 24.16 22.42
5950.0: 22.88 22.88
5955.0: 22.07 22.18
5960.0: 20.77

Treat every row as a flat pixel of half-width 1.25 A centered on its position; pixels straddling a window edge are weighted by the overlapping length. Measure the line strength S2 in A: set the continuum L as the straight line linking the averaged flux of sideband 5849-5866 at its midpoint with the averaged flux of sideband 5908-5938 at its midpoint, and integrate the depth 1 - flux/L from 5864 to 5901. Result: 3.3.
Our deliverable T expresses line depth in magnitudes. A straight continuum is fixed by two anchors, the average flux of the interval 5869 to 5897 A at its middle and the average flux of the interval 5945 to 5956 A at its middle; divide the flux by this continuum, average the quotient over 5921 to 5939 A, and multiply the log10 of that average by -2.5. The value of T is -0.06 mag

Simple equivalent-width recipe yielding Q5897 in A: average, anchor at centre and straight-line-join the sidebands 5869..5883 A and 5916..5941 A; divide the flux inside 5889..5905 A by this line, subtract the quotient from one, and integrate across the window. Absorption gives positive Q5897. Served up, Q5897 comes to 3.4 A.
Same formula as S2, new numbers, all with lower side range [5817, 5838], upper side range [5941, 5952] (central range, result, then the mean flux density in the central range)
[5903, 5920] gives 0.61 A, 22.6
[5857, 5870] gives 0.28 A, 23.4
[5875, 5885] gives 0.30 A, 23.1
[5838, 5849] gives -0.17 A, 24.5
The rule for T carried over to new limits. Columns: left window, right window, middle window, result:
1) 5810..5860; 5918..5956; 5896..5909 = 0.11 mag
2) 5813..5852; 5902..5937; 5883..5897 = 0.32 mag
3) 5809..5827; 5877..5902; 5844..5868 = -0.09 mag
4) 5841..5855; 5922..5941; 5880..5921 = 0.14 mag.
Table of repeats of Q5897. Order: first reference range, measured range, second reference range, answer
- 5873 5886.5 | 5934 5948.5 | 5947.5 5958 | -0.47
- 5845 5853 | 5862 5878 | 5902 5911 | -0.76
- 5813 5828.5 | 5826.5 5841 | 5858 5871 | -0.04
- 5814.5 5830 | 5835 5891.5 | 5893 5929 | 0.93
